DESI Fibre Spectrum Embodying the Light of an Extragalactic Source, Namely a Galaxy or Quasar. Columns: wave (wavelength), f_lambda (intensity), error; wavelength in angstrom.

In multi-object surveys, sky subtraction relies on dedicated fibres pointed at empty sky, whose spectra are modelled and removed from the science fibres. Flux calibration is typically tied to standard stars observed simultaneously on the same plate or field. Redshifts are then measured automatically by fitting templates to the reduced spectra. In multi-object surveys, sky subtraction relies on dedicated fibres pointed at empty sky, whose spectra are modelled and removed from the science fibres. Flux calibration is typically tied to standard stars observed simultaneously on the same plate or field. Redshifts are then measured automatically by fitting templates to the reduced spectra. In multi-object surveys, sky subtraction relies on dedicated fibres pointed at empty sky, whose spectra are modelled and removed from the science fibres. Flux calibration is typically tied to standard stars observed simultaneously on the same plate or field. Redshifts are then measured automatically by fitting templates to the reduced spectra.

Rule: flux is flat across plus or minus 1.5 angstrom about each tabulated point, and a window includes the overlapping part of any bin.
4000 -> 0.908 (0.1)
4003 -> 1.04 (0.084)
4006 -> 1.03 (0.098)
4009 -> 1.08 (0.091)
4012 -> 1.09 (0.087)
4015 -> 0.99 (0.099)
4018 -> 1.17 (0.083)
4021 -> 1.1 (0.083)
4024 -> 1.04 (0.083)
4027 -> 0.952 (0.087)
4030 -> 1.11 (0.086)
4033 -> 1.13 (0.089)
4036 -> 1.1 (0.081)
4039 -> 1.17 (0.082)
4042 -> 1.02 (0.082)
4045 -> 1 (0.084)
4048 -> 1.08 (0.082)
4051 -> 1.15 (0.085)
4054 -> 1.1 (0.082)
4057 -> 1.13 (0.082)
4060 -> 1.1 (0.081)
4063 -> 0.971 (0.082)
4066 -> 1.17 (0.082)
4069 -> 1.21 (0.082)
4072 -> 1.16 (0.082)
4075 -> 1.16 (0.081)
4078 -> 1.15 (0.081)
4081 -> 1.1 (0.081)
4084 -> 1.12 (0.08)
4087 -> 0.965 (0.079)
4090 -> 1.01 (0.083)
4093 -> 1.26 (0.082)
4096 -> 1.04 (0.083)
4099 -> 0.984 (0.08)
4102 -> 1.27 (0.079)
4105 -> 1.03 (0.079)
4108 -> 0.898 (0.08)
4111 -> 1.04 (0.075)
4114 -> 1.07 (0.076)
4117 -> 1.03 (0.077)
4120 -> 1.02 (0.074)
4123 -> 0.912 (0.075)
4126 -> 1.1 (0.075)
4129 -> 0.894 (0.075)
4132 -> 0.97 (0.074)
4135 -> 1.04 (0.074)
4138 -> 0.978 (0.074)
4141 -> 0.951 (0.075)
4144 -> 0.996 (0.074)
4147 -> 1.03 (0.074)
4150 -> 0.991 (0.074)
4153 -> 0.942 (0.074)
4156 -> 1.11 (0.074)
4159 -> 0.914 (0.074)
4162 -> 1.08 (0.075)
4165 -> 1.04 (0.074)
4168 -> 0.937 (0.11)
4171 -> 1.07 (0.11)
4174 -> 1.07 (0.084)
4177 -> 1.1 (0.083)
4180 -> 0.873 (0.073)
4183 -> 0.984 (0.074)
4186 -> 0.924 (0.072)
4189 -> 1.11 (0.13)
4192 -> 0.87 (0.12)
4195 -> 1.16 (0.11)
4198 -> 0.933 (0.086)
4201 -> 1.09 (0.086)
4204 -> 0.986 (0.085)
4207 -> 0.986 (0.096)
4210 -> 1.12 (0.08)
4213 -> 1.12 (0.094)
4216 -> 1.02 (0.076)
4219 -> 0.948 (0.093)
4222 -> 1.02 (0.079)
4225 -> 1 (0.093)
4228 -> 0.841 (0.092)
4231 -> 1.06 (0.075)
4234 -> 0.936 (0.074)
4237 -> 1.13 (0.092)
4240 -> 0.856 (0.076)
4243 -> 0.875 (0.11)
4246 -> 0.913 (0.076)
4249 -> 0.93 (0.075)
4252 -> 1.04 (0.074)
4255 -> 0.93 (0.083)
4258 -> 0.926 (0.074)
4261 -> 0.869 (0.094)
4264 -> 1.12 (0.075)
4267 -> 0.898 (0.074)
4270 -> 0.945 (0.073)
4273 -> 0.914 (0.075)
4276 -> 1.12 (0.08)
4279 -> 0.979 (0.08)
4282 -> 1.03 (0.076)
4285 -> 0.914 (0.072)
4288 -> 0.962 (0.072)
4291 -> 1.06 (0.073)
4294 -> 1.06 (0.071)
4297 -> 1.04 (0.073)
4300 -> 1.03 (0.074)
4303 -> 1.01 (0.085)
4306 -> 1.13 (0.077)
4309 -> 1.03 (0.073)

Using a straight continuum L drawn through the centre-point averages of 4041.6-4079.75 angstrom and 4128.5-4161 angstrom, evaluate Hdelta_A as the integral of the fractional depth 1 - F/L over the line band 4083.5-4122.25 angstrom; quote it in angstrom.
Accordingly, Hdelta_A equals -0.1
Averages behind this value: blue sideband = 1.11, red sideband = 0.988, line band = 1.05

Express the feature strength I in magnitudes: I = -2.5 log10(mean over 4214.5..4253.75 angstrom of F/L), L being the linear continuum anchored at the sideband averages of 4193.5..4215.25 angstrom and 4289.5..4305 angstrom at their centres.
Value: 0.09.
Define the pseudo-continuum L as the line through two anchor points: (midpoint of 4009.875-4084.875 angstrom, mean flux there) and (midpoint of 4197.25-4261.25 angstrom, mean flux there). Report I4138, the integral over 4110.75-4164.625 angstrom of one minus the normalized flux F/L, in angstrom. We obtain 1.89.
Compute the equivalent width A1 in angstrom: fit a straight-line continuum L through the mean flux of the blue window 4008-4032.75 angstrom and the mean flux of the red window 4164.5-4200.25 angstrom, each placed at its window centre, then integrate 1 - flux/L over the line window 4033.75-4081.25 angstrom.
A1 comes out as -2.5 angstrom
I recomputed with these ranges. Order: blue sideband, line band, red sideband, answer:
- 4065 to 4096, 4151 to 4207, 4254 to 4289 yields 0.04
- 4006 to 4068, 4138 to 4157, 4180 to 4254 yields 0.03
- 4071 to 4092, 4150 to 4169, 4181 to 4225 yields 0.04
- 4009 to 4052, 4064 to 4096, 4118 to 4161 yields -0.09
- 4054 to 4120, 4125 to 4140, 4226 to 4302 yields 0.07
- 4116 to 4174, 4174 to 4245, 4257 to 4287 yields -0.01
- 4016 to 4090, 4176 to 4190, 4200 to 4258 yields 0.03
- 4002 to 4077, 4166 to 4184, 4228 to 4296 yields 0.01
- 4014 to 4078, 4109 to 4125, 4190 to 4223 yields 0.05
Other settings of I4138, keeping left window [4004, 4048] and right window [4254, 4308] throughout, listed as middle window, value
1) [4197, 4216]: -0.41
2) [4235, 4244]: 0.47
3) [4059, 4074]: -0.93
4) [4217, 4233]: 0.62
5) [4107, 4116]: 0.31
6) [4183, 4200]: 0.37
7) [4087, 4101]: -0.24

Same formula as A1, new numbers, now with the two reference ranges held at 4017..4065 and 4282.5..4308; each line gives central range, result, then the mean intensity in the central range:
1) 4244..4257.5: 1.1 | 0.948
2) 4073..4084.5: -0.6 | 1.13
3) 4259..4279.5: 1.1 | 0.977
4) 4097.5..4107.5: -0.1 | 1.07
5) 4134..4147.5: 0.8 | 0.995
